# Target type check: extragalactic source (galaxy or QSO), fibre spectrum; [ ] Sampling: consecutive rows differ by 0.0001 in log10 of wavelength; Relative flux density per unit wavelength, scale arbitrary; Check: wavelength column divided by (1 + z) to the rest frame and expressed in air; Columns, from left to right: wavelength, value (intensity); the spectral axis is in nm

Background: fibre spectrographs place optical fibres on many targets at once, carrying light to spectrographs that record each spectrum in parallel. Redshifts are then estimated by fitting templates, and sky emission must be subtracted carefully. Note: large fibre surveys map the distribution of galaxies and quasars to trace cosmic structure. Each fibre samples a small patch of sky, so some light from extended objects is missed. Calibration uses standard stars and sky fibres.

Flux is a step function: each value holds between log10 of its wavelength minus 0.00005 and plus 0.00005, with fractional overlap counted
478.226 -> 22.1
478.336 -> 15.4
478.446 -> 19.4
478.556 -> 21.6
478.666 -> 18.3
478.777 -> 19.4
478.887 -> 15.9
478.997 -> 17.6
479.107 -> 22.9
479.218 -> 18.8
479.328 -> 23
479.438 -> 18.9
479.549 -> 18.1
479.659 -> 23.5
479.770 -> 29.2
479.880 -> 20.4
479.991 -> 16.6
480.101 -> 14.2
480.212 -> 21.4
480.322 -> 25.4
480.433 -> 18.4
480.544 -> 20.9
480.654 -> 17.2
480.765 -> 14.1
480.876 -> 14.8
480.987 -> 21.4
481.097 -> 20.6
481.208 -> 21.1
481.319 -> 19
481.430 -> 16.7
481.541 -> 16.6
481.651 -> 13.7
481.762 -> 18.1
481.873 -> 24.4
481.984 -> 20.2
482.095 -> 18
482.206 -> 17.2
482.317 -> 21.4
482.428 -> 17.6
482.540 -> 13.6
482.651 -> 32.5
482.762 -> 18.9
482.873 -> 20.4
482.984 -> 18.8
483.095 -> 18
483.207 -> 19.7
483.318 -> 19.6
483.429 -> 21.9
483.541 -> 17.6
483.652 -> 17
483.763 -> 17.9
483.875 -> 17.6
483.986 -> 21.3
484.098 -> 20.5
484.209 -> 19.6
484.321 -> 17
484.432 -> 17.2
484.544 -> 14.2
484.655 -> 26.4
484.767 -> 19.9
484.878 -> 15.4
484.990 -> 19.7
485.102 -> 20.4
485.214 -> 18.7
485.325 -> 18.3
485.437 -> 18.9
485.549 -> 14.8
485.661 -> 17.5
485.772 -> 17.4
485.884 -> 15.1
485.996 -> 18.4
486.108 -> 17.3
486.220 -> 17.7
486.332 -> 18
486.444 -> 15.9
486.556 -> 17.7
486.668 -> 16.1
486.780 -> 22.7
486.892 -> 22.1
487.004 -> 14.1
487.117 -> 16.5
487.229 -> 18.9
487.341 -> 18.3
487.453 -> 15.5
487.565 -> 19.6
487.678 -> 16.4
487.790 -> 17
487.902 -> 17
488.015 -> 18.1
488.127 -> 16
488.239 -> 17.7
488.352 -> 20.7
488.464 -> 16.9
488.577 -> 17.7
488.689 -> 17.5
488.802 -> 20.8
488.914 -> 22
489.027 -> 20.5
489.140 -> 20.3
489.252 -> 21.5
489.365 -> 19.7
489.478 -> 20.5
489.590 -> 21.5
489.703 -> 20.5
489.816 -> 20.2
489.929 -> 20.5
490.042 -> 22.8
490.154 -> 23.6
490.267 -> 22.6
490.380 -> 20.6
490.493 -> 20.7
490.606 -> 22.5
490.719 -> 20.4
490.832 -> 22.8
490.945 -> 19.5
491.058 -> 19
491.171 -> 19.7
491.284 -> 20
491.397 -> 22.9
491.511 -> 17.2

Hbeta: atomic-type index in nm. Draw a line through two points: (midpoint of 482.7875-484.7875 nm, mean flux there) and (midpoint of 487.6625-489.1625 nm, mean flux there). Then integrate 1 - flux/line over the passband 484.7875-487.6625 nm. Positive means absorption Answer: 0.15 nm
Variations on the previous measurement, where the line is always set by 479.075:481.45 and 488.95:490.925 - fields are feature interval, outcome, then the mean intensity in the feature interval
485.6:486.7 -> 0.19 nm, 17.1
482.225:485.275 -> 0.15 nm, 19.3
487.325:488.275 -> 0.17 nm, 17.2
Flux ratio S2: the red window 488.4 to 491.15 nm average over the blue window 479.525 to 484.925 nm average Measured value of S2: 1.1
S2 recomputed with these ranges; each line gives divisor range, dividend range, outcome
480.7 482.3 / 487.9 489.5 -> 1.04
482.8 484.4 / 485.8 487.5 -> 0.93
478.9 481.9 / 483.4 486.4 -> 0.94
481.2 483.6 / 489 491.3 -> 1.09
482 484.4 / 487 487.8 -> 0.89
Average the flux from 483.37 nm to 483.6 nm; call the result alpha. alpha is 19.7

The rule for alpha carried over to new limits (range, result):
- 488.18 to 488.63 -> 18.2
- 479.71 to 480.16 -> 20.1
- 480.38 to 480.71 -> 18.8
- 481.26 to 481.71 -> 16.6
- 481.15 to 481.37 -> 20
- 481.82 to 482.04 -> 22.3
